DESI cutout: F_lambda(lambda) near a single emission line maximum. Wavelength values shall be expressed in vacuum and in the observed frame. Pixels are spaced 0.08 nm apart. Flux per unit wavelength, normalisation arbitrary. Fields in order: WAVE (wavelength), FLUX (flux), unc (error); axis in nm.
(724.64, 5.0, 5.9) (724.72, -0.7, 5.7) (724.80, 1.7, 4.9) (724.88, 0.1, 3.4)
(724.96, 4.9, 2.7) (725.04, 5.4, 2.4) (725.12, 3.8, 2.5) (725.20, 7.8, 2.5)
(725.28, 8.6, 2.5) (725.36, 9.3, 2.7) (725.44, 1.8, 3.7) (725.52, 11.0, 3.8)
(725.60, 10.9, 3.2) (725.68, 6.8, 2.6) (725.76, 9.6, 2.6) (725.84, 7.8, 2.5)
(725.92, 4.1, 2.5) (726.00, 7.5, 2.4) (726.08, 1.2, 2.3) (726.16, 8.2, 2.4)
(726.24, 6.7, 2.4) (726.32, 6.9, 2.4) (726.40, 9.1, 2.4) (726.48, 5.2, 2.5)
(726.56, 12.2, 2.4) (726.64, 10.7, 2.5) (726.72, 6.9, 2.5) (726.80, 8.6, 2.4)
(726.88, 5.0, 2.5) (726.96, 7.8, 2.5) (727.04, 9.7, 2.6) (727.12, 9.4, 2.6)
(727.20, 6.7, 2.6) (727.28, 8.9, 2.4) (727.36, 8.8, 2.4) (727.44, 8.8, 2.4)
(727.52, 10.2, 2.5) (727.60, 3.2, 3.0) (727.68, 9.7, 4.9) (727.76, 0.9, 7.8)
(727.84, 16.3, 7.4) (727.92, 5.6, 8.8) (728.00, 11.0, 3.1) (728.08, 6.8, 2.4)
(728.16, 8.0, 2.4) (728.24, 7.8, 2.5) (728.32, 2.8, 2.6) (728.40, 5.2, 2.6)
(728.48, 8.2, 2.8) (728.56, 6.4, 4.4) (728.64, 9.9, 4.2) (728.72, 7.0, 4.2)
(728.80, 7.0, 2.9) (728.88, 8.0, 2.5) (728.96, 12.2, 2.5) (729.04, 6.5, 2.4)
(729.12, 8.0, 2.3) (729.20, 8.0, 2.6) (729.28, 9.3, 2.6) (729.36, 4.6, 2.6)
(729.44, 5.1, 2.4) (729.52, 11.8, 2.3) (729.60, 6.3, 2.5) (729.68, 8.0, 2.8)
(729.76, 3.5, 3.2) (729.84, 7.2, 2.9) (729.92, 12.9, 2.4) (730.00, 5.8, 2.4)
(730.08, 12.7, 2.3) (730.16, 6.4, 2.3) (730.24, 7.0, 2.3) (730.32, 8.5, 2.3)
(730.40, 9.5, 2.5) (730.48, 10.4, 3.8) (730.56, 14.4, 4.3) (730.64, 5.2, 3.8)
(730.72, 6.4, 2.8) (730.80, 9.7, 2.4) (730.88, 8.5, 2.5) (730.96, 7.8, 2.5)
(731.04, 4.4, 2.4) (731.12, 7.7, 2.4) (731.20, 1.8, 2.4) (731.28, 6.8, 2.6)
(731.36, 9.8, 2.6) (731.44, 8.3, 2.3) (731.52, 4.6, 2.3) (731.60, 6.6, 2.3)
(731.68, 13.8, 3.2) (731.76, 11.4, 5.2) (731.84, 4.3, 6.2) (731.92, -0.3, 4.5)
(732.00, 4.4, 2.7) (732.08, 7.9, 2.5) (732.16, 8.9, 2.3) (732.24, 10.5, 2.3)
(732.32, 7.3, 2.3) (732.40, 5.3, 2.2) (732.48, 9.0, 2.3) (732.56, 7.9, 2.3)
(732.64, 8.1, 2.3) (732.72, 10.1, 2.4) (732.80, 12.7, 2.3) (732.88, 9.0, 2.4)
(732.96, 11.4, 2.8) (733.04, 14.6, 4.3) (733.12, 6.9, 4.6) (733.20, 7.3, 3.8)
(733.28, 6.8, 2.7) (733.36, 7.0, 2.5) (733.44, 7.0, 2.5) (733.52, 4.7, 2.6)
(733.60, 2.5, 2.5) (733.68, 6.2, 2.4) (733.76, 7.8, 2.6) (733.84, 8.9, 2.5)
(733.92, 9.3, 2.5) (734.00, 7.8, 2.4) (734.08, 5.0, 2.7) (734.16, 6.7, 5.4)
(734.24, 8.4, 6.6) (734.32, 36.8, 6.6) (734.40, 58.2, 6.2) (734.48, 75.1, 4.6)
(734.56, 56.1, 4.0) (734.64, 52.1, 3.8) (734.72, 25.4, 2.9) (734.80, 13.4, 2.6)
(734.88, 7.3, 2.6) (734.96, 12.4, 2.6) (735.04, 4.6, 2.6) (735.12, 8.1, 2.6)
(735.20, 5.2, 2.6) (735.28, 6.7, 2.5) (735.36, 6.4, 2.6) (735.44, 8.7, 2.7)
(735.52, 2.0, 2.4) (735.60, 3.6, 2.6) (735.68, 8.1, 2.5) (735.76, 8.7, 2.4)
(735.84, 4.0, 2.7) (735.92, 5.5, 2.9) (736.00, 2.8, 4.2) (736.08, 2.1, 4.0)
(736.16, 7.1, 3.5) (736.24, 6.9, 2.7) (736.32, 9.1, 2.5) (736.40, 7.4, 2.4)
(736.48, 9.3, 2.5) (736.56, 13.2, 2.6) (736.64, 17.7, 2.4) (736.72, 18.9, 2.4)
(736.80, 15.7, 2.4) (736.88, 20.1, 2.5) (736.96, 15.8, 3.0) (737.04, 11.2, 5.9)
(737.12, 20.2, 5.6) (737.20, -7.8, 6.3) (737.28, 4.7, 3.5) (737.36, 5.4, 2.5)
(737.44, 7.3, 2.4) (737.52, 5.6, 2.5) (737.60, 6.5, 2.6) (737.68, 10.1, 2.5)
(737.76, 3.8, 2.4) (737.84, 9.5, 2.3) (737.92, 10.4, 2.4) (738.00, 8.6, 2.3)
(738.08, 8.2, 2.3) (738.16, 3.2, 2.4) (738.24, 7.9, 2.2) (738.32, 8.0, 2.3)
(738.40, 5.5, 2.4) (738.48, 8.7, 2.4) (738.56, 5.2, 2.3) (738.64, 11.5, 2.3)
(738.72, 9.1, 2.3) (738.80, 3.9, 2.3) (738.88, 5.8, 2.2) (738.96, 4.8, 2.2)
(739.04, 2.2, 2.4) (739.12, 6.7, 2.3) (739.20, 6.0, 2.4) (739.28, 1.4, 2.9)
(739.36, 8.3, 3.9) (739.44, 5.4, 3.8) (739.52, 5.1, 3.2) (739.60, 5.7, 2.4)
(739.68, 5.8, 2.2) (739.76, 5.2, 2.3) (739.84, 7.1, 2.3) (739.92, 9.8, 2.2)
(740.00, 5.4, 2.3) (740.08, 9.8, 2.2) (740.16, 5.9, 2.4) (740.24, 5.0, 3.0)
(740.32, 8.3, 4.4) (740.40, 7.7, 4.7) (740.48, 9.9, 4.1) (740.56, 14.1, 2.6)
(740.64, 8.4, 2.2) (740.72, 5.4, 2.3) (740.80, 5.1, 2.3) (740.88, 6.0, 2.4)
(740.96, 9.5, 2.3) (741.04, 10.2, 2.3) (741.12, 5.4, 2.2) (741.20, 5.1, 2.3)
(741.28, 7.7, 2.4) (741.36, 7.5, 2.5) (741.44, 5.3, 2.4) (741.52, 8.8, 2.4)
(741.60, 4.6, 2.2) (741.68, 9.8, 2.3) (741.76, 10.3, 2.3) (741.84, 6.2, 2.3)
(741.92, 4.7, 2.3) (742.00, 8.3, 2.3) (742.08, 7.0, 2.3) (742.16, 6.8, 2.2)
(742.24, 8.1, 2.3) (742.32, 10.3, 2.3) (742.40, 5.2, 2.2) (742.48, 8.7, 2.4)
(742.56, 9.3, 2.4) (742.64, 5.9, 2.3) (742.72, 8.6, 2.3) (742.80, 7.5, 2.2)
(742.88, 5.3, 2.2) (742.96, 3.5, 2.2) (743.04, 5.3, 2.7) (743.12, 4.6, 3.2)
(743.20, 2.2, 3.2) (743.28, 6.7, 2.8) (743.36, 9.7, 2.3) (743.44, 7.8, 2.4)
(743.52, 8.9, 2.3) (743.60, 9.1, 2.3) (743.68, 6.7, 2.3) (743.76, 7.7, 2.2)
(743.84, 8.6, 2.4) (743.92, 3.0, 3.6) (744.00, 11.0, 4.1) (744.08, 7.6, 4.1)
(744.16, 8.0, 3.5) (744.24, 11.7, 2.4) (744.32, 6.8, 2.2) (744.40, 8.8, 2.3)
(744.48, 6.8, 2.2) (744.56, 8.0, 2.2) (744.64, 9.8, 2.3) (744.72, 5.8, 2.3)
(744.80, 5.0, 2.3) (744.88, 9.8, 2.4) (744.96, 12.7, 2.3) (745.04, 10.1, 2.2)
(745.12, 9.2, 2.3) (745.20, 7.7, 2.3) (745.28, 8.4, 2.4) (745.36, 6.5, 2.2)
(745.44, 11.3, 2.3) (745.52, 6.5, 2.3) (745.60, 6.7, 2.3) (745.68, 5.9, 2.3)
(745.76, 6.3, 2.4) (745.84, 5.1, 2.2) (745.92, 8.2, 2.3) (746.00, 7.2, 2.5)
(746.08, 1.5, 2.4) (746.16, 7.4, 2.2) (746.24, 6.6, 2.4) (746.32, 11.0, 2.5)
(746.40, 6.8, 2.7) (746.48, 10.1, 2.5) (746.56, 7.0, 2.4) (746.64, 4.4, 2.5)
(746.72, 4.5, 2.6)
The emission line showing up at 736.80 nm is [N II]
